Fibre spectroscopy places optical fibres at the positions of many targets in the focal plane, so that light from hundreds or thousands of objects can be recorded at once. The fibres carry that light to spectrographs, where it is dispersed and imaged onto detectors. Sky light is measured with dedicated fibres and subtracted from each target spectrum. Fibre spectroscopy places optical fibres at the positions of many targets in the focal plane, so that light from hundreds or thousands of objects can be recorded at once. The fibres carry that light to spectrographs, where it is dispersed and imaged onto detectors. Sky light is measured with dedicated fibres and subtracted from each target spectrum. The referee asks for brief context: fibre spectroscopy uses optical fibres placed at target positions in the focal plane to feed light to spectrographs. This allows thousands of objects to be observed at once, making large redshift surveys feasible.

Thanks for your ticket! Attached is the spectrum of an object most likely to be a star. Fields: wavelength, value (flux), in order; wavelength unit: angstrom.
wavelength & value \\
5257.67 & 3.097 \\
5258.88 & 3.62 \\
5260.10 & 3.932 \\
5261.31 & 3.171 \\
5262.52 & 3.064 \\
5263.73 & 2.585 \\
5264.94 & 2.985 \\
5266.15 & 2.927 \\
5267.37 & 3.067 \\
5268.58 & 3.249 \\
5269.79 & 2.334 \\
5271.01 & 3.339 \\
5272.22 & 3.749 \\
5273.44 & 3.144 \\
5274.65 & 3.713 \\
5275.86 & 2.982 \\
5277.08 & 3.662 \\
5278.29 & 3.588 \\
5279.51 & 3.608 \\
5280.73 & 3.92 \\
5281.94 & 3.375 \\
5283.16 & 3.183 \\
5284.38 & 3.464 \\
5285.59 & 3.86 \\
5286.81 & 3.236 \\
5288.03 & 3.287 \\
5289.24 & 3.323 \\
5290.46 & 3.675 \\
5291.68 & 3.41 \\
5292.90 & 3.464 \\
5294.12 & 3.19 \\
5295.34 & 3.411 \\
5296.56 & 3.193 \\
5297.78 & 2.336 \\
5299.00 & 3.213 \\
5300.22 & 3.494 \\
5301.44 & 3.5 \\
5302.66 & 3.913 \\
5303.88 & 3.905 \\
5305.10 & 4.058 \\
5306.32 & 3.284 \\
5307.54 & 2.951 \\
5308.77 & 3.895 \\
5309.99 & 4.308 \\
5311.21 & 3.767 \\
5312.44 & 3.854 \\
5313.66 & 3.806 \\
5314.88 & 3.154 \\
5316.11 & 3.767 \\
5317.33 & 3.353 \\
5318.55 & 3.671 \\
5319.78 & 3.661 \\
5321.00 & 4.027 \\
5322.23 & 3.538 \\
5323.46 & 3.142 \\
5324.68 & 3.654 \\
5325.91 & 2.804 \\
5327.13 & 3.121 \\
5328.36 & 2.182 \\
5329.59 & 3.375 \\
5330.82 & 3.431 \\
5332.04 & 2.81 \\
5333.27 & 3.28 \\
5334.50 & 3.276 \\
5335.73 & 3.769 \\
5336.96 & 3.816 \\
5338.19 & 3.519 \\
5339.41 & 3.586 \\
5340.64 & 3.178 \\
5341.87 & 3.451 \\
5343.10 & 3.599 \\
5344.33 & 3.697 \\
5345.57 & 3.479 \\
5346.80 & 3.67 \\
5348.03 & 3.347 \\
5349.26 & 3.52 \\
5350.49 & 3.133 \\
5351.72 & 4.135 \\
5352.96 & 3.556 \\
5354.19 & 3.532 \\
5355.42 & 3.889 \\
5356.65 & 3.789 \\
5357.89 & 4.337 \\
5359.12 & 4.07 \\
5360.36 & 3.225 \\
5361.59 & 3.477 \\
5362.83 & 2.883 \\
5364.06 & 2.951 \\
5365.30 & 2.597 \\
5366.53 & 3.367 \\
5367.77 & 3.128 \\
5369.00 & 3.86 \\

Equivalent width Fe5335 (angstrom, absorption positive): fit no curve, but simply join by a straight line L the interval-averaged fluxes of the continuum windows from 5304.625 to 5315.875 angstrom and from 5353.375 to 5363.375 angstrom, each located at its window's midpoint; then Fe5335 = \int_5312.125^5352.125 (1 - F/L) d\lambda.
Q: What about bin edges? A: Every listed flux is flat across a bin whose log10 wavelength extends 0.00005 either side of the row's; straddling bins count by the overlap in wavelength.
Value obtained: 2.4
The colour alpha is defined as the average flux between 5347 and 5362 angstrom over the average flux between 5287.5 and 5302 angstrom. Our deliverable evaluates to 1.1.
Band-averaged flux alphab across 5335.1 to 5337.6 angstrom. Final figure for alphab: 3.78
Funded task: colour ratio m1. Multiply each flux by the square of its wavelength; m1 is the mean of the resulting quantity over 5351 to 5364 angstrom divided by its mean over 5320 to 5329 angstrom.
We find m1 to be 1.15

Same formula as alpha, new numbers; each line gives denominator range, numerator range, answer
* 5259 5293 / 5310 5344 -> 1.03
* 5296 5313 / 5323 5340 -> 0.92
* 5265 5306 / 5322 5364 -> 1.02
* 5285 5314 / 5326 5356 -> 0.97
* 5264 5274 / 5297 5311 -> 1.15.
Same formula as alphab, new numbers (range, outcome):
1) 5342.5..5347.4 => 3.61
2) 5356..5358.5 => 4.05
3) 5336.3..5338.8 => 3.67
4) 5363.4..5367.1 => 2.97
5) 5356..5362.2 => 3.78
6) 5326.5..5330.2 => 2.89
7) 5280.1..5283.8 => 3.49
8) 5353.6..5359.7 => 3.93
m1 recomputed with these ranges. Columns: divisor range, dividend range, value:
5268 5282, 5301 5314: 1.12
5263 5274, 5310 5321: 1.24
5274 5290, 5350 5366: 1.04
